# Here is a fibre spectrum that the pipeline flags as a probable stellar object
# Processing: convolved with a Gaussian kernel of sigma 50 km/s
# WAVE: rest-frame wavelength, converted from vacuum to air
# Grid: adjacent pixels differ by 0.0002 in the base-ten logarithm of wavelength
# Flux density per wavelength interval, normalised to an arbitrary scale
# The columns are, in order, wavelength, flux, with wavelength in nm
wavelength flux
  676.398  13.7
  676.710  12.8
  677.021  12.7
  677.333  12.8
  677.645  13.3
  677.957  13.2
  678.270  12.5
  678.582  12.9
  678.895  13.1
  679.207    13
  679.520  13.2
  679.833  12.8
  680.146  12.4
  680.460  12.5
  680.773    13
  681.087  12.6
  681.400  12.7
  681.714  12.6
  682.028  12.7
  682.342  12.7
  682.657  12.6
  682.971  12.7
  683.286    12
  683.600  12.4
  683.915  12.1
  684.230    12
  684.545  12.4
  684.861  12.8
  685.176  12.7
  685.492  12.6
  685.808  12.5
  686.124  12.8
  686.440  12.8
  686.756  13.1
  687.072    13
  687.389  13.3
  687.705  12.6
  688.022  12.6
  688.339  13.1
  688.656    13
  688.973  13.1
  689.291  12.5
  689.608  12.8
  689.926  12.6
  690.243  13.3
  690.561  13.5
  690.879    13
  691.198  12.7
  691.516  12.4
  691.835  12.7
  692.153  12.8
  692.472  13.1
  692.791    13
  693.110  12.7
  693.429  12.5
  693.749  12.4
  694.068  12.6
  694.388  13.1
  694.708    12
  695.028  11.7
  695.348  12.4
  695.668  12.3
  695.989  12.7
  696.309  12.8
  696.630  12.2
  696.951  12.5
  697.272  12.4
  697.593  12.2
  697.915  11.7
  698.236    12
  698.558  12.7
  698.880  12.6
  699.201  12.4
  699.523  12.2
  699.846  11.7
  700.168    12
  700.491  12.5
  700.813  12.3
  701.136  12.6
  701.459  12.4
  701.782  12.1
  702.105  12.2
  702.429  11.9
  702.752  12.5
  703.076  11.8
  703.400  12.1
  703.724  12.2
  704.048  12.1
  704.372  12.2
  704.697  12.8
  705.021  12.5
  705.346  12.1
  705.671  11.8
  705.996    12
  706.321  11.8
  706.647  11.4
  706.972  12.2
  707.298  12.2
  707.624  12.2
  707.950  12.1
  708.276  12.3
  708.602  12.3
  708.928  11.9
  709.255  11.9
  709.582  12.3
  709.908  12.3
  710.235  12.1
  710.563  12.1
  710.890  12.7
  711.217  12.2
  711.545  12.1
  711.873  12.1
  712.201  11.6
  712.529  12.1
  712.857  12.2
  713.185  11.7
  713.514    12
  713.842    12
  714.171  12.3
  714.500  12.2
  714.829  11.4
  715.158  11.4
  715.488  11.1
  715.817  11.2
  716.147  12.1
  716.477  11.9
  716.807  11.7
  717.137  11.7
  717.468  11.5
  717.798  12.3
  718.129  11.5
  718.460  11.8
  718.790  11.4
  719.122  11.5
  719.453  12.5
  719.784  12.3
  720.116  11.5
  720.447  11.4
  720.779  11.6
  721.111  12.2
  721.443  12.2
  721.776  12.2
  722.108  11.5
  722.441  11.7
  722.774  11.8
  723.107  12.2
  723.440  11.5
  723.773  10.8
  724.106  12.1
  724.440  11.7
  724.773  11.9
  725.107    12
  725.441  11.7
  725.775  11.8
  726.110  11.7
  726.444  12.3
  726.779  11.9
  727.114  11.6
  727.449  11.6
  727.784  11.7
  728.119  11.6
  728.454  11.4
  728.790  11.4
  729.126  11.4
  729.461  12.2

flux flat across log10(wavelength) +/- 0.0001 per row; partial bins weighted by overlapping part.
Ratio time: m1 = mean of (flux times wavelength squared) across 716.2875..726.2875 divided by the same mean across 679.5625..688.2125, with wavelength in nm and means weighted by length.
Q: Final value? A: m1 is 1.04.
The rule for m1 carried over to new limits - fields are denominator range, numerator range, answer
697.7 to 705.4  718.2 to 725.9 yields 1.02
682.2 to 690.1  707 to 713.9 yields 1.02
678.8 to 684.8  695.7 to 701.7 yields 1.03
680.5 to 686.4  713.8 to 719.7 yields 1.03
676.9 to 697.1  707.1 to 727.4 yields 1.02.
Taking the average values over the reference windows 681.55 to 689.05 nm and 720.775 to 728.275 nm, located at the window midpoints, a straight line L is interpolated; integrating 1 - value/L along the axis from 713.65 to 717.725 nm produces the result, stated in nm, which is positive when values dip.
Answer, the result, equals 0.092 nm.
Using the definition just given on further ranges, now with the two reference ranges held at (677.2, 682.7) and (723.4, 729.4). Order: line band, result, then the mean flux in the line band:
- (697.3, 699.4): 0.02 nm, 12.3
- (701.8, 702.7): 0.01 nm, 12.1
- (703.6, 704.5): 0.00 nm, 12.2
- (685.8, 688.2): -0.04 nm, 12.9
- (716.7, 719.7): 0.03 nm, 11.8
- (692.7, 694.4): -0.03 nm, 12.7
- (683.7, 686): 0.04 nm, 12.4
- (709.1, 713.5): -0.02 nm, 12.1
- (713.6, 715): 0.00 nm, 12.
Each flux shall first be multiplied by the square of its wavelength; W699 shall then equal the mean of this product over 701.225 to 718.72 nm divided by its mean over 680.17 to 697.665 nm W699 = 1.01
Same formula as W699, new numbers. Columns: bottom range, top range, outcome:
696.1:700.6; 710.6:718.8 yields 1.01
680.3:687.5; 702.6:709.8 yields 1.02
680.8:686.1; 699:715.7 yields 1.03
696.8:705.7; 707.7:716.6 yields 1.01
